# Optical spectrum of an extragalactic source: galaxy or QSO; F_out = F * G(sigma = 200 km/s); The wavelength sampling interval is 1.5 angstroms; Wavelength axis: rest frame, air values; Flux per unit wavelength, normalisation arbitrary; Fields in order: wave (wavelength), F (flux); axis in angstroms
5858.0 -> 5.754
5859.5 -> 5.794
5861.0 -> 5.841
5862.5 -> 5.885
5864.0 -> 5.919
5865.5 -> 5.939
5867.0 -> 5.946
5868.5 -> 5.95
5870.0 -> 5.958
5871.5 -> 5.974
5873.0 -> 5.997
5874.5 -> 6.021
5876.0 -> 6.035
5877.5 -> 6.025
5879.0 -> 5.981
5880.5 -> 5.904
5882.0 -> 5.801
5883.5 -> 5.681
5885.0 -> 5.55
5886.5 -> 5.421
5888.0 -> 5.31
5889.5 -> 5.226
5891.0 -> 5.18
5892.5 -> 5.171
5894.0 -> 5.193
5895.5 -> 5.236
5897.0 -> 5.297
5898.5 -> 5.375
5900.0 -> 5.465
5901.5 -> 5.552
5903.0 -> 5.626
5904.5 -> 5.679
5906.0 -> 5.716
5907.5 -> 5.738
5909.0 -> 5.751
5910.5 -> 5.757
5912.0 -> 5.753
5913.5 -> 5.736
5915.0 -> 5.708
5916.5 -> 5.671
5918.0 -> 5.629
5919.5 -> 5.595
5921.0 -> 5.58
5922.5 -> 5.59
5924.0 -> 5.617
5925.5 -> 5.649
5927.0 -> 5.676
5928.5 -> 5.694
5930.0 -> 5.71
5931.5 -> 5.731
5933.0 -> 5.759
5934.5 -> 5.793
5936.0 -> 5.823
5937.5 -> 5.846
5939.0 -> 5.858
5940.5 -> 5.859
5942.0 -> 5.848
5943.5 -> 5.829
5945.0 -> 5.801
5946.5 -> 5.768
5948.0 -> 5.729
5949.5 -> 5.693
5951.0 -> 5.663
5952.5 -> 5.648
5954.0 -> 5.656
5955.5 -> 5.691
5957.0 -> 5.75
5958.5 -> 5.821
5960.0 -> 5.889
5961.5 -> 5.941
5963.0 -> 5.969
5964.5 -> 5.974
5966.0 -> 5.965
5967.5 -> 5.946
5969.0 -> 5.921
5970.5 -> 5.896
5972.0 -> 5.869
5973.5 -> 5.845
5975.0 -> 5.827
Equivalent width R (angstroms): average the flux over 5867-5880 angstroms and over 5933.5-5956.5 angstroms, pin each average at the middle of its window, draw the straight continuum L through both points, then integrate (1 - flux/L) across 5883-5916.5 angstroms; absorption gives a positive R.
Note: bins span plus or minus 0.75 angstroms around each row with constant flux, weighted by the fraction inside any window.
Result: 2.3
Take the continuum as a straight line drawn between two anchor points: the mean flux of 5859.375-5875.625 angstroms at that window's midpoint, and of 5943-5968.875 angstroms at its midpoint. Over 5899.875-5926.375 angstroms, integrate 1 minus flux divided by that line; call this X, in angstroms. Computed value 1.0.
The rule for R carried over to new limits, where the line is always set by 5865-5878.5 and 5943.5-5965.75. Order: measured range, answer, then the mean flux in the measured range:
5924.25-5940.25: 0.2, 5.75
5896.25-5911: 0.8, 5.59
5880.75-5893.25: 1.1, 5.44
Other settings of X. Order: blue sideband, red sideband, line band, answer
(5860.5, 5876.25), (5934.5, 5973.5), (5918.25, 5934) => 0.55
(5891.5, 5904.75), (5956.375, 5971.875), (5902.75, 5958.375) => -0.81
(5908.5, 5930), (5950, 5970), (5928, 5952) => -0.09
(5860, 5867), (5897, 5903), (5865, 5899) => 0.13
